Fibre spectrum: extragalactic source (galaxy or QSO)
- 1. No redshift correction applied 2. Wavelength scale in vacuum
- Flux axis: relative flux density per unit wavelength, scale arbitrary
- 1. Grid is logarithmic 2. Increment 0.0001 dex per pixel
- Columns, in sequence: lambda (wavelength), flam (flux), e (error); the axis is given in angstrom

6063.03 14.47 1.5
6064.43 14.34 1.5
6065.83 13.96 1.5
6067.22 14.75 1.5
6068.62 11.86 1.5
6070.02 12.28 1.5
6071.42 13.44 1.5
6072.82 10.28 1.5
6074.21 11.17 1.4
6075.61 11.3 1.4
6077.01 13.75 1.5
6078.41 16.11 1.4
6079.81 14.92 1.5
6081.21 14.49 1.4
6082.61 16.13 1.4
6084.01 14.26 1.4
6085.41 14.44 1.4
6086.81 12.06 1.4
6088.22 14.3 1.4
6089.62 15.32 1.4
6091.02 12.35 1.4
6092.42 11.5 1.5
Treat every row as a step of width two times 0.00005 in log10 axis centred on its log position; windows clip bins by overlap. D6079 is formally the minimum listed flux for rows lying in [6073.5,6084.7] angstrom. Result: 11.17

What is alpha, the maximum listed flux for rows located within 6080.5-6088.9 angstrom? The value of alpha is 16.13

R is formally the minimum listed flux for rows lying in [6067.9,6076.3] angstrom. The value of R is 10.28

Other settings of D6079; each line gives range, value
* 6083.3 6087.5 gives 12.06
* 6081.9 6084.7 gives 14.26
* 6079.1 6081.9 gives 14.49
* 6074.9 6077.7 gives 11.3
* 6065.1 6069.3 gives 11.86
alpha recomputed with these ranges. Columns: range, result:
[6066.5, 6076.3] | 14.75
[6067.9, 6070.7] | 12.28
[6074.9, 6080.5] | 16.11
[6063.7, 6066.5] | 14.34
